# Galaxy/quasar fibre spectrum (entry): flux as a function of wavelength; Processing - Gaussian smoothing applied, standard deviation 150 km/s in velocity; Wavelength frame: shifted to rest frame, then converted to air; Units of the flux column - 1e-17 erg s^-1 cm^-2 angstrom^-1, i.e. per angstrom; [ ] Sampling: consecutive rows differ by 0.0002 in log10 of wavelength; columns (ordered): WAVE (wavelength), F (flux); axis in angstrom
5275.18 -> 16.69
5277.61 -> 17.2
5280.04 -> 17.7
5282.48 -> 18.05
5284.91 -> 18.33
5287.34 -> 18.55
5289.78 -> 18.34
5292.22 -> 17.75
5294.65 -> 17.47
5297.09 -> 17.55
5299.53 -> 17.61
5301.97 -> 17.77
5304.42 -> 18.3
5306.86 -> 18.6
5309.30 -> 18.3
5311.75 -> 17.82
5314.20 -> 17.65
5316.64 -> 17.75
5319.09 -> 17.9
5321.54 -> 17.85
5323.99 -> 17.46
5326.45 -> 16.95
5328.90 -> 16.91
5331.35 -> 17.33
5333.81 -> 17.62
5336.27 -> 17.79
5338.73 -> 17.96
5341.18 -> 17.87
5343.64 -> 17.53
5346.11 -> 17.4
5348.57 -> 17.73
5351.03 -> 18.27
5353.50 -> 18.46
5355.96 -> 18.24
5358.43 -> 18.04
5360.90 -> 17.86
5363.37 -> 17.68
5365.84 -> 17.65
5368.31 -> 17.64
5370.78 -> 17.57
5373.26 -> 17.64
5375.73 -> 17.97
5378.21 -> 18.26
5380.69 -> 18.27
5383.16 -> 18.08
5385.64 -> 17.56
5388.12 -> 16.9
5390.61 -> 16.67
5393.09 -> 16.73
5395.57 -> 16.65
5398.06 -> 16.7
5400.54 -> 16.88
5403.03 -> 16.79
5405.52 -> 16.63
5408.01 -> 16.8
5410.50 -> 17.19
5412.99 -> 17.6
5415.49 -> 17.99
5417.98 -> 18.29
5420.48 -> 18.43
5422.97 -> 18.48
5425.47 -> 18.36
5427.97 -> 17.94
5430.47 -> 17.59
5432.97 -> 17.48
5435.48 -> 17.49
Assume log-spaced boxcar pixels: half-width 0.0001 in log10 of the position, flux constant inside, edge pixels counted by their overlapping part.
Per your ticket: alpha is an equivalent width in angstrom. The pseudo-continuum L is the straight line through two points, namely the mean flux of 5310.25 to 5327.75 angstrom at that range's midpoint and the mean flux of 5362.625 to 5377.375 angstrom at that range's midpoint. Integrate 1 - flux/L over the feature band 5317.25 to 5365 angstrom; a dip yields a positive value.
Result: -0.2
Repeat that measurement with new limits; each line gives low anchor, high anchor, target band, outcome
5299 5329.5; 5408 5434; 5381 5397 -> 0.62 angstrom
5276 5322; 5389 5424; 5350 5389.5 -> -0.88 angstrom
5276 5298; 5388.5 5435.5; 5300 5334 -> 0.04 angstrom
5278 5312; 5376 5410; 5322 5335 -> 0.31 angstrom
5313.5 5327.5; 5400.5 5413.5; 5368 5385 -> -0.73 angstrom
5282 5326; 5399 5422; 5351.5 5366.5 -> -0.30 angstrom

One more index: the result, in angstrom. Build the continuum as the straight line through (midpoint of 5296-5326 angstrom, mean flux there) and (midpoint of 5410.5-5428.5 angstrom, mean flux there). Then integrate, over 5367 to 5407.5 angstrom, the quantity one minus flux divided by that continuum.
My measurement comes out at 1.6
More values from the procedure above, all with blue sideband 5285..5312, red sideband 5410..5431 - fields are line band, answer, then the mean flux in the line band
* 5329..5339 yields 0.3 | 17.6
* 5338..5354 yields 0.1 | 17.9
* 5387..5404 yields 1.2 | 16.8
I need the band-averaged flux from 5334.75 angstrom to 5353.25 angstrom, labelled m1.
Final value 17.8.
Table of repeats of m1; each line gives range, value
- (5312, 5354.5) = 17.7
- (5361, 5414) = 17.3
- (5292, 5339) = 17.7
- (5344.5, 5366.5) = 17.9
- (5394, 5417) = 17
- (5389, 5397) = 16.7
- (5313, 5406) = 17.6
